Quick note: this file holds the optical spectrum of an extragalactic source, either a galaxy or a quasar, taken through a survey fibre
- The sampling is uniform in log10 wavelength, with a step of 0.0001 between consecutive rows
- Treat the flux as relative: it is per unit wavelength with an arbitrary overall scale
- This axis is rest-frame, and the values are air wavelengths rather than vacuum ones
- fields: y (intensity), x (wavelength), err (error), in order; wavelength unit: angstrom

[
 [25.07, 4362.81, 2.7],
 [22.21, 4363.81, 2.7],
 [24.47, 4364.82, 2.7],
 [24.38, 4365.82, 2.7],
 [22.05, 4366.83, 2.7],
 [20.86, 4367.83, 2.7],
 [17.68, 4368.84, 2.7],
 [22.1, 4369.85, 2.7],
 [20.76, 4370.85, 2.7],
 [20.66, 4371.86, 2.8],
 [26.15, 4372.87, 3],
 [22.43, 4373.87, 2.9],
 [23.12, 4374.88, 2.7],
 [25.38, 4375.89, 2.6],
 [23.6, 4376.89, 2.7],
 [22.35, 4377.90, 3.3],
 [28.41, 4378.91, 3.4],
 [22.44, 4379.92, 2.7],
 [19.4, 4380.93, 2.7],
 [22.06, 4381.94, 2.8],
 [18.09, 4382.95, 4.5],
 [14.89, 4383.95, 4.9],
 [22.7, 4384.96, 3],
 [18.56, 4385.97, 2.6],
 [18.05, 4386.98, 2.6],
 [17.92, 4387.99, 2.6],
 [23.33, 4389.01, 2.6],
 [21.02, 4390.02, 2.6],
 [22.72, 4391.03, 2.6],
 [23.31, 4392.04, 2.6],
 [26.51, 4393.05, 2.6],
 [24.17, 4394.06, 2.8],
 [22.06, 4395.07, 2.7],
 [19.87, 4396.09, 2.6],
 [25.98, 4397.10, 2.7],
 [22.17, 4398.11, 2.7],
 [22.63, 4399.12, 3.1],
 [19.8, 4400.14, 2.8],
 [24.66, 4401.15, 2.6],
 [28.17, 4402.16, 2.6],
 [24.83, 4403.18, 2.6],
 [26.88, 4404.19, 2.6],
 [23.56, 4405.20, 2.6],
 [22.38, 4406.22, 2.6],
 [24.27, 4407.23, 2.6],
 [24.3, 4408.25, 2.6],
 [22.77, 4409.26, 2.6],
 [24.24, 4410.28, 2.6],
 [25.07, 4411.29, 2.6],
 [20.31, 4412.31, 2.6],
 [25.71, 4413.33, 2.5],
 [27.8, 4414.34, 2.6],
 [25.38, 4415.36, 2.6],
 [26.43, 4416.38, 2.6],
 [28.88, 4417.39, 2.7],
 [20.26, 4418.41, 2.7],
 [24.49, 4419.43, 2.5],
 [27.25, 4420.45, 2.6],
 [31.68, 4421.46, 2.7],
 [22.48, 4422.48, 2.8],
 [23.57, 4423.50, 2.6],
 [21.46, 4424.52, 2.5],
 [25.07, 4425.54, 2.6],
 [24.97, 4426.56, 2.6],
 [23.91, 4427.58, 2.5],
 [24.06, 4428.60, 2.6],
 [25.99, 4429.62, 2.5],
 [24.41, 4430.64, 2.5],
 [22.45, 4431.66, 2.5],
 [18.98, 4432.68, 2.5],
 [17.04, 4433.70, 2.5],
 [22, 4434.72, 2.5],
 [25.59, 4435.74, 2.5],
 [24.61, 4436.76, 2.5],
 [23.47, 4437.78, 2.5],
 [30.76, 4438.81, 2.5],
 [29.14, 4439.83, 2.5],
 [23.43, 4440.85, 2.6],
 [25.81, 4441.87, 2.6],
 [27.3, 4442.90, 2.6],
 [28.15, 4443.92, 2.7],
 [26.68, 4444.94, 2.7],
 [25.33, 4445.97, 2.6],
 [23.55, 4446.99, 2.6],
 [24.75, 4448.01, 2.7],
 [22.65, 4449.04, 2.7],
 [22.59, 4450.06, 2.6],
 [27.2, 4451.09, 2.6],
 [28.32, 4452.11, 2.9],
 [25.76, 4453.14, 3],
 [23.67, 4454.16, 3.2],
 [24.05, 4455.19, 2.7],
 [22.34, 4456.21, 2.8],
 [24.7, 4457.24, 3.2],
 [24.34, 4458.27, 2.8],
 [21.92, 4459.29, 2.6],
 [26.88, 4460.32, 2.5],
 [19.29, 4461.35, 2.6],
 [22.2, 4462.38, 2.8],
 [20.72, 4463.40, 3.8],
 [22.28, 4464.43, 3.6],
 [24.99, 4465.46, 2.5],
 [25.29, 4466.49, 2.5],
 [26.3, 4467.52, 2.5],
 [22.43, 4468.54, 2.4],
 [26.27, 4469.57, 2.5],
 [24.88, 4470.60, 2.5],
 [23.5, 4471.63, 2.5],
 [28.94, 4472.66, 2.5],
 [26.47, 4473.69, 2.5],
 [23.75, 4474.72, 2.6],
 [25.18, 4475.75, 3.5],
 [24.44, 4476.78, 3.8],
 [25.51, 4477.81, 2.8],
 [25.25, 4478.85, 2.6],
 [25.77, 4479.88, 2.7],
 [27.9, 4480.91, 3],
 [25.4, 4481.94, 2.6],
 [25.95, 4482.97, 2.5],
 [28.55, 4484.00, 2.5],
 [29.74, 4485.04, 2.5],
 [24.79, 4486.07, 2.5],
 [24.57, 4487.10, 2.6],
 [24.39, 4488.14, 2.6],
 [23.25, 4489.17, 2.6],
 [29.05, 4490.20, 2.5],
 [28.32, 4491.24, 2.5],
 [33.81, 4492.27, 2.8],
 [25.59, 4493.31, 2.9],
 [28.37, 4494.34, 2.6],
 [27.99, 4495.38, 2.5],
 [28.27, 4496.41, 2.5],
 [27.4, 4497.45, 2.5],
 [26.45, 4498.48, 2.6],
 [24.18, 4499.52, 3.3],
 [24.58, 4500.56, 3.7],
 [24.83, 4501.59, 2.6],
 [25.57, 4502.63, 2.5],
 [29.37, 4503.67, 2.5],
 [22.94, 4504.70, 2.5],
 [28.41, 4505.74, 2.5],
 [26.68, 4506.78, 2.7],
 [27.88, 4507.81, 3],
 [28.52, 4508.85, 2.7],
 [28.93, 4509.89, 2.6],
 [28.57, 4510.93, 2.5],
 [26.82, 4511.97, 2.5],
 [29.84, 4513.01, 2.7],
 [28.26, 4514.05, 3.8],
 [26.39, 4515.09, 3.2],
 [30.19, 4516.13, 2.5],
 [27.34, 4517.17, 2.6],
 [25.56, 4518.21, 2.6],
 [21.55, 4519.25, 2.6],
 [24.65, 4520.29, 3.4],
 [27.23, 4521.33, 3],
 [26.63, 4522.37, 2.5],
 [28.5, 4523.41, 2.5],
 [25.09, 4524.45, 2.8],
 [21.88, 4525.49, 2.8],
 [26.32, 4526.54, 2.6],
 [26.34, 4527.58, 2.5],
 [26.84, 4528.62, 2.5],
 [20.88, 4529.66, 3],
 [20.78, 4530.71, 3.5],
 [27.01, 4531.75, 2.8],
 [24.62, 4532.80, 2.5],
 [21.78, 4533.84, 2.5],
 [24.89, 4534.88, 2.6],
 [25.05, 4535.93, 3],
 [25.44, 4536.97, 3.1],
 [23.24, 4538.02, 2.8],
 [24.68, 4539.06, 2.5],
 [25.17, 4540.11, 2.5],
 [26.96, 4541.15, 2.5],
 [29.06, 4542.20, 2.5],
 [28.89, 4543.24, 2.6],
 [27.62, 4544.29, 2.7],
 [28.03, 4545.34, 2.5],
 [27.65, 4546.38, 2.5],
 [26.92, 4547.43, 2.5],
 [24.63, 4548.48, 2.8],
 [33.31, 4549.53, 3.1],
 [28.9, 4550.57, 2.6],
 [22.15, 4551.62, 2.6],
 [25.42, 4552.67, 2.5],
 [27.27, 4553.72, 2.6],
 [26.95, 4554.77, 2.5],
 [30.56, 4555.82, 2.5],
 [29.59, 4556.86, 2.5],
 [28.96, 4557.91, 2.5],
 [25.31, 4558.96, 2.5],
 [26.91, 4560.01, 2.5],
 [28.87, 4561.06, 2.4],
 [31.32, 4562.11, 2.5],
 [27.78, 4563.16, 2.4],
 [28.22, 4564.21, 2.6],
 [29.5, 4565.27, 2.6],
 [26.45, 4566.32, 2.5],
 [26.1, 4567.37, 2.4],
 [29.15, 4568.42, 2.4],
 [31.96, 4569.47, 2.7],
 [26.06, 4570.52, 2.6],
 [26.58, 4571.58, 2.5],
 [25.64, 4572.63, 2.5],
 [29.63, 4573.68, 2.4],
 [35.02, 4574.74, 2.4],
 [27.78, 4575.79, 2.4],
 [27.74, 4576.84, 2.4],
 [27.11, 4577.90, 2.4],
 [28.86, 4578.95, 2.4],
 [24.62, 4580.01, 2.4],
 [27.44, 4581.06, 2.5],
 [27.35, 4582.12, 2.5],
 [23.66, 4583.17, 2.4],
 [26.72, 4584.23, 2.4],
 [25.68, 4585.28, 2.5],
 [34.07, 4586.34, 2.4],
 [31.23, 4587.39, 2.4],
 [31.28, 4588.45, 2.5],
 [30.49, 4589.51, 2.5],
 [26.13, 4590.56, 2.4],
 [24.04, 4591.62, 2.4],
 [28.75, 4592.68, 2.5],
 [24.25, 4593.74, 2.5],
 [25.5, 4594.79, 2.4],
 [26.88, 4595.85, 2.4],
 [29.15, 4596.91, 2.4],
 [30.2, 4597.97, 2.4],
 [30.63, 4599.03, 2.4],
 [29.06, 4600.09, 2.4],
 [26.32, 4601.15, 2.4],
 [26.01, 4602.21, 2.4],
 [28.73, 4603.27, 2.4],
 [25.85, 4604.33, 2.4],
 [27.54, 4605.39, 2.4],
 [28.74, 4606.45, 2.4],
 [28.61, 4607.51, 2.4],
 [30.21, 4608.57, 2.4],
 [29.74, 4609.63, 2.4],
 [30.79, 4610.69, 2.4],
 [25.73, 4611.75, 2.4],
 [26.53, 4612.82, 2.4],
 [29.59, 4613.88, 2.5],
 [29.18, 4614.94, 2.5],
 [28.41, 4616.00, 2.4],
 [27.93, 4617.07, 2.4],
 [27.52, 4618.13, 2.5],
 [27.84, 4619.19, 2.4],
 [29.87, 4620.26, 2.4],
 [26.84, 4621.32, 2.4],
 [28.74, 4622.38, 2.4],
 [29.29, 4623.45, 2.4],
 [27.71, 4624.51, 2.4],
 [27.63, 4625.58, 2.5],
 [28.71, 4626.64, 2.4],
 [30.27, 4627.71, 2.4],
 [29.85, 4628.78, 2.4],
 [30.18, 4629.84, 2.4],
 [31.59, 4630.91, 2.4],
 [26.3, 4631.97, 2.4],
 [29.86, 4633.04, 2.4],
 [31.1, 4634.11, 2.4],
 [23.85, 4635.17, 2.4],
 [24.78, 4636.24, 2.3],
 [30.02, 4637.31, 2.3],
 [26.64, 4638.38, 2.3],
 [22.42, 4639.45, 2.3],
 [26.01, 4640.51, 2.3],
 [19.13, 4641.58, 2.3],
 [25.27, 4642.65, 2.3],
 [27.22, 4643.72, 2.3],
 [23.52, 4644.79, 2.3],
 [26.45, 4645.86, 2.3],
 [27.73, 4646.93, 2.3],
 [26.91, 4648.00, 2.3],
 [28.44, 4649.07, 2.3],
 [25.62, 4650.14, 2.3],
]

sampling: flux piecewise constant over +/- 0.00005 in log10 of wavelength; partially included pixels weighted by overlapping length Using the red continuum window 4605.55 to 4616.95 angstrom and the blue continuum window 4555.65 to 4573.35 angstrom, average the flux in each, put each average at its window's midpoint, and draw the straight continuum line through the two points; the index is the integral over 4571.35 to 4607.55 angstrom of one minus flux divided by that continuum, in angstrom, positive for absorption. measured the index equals 0.65 angstrom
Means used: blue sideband 28.2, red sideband 28.7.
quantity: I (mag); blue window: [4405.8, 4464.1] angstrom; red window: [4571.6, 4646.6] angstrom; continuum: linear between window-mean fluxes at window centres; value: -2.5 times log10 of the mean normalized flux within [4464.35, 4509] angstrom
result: -0.03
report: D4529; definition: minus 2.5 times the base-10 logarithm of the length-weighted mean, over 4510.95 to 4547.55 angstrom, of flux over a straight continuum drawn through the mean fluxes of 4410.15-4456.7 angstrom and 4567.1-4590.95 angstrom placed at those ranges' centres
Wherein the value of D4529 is 0.05 mag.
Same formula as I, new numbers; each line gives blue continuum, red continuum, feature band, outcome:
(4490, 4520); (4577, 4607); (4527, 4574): 0.03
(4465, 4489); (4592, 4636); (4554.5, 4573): -0.03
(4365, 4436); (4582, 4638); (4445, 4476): 0.01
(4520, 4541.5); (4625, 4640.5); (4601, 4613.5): -0.03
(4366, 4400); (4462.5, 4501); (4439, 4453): -0.06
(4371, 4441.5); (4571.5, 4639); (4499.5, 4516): -0.05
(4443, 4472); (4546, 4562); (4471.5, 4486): -0.05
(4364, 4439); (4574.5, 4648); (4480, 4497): -0.09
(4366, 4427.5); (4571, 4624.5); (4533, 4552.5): 0.02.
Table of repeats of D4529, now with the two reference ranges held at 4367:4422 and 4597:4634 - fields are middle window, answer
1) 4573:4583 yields -0.02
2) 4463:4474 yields 0.01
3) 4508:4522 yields -0.04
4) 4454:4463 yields 0.07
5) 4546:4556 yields -0.01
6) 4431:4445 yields -0.02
